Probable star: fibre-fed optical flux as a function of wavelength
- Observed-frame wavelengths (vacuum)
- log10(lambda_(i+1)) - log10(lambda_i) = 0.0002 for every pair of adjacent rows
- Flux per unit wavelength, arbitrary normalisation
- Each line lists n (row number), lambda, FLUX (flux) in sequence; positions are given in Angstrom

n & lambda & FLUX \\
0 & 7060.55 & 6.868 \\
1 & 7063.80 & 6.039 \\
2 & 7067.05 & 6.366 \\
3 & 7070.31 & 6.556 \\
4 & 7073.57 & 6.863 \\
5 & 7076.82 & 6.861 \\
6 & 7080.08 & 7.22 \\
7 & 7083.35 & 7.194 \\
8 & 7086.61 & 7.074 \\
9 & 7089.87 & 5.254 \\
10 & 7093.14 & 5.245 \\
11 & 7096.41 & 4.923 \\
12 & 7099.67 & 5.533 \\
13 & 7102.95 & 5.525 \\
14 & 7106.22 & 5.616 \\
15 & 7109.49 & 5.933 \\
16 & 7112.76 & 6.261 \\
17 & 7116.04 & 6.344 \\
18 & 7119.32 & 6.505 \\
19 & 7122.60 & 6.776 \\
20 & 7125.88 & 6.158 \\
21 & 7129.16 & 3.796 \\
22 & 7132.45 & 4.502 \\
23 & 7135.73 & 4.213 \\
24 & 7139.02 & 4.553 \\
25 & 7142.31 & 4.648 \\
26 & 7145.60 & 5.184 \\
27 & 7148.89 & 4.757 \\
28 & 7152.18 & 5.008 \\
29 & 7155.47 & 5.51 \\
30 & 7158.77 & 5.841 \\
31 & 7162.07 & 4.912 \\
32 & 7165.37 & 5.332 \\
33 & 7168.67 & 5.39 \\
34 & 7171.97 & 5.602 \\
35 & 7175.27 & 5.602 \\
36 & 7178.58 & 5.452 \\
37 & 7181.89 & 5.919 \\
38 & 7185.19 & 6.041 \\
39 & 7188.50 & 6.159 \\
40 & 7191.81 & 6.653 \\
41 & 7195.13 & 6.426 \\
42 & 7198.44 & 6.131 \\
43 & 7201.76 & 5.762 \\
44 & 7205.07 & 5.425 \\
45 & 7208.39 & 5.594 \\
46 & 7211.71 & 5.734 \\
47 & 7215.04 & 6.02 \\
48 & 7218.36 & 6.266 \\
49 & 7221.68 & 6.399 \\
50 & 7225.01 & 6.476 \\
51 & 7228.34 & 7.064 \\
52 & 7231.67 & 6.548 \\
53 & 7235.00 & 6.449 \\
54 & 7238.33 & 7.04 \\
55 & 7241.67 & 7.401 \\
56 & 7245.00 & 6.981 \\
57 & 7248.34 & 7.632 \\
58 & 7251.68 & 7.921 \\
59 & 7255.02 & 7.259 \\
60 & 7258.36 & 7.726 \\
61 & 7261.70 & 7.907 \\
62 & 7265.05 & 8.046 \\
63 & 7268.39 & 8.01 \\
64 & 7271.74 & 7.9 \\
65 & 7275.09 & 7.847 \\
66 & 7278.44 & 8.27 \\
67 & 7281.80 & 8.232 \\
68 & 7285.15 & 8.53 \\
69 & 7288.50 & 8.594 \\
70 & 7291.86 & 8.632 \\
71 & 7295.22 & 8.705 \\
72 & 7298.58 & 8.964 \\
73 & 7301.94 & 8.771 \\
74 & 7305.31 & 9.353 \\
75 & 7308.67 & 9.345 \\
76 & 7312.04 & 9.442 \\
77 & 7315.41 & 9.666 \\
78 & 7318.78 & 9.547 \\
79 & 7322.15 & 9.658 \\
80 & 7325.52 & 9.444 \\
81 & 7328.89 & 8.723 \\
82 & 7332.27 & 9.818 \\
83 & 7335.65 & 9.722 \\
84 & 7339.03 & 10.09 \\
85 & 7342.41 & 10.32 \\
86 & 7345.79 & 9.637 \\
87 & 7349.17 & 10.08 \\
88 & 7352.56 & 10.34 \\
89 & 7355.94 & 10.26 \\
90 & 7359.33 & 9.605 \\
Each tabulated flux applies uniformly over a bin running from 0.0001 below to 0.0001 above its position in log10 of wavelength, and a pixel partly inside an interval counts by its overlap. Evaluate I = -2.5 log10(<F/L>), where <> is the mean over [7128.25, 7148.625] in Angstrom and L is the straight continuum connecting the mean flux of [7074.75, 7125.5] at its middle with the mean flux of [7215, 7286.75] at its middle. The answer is 0.389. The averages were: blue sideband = 6.16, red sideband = 7.39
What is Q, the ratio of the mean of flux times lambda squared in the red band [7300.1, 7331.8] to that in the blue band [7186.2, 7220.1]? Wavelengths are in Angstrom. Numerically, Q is 1.6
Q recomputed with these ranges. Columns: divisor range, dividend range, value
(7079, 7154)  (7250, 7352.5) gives 1.69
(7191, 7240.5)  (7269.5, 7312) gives 1.40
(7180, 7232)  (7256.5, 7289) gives 1.34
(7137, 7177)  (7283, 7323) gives 1.82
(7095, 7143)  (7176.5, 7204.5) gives 1.13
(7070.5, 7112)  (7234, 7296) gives 1.35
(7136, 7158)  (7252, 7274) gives 1.64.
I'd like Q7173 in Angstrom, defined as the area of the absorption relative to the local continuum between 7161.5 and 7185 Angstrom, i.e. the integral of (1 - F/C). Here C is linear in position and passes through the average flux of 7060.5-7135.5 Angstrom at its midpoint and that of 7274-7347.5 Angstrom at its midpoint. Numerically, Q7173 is 5.3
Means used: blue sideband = 6.01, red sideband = 9.16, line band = 5.52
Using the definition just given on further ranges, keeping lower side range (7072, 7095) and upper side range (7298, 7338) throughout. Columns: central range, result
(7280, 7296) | 0.9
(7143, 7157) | 4.3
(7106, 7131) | 3.6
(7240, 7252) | 1.5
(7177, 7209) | 7.7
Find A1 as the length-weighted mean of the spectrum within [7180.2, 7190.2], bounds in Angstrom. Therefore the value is 6.04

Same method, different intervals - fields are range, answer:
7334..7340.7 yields 9.91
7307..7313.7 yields 9.39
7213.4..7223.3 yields 6.23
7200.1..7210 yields 5.6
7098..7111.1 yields 5.65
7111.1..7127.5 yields 6.41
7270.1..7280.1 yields 8.01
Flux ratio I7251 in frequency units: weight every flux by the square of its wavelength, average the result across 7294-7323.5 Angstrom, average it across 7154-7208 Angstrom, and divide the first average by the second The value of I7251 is 1.7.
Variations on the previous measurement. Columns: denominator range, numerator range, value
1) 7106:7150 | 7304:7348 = 1.89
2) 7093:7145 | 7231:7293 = 1.49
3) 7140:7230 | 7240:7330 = 1.51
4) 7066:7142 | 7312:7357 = 1.78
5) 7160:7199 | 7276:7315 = 1.57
